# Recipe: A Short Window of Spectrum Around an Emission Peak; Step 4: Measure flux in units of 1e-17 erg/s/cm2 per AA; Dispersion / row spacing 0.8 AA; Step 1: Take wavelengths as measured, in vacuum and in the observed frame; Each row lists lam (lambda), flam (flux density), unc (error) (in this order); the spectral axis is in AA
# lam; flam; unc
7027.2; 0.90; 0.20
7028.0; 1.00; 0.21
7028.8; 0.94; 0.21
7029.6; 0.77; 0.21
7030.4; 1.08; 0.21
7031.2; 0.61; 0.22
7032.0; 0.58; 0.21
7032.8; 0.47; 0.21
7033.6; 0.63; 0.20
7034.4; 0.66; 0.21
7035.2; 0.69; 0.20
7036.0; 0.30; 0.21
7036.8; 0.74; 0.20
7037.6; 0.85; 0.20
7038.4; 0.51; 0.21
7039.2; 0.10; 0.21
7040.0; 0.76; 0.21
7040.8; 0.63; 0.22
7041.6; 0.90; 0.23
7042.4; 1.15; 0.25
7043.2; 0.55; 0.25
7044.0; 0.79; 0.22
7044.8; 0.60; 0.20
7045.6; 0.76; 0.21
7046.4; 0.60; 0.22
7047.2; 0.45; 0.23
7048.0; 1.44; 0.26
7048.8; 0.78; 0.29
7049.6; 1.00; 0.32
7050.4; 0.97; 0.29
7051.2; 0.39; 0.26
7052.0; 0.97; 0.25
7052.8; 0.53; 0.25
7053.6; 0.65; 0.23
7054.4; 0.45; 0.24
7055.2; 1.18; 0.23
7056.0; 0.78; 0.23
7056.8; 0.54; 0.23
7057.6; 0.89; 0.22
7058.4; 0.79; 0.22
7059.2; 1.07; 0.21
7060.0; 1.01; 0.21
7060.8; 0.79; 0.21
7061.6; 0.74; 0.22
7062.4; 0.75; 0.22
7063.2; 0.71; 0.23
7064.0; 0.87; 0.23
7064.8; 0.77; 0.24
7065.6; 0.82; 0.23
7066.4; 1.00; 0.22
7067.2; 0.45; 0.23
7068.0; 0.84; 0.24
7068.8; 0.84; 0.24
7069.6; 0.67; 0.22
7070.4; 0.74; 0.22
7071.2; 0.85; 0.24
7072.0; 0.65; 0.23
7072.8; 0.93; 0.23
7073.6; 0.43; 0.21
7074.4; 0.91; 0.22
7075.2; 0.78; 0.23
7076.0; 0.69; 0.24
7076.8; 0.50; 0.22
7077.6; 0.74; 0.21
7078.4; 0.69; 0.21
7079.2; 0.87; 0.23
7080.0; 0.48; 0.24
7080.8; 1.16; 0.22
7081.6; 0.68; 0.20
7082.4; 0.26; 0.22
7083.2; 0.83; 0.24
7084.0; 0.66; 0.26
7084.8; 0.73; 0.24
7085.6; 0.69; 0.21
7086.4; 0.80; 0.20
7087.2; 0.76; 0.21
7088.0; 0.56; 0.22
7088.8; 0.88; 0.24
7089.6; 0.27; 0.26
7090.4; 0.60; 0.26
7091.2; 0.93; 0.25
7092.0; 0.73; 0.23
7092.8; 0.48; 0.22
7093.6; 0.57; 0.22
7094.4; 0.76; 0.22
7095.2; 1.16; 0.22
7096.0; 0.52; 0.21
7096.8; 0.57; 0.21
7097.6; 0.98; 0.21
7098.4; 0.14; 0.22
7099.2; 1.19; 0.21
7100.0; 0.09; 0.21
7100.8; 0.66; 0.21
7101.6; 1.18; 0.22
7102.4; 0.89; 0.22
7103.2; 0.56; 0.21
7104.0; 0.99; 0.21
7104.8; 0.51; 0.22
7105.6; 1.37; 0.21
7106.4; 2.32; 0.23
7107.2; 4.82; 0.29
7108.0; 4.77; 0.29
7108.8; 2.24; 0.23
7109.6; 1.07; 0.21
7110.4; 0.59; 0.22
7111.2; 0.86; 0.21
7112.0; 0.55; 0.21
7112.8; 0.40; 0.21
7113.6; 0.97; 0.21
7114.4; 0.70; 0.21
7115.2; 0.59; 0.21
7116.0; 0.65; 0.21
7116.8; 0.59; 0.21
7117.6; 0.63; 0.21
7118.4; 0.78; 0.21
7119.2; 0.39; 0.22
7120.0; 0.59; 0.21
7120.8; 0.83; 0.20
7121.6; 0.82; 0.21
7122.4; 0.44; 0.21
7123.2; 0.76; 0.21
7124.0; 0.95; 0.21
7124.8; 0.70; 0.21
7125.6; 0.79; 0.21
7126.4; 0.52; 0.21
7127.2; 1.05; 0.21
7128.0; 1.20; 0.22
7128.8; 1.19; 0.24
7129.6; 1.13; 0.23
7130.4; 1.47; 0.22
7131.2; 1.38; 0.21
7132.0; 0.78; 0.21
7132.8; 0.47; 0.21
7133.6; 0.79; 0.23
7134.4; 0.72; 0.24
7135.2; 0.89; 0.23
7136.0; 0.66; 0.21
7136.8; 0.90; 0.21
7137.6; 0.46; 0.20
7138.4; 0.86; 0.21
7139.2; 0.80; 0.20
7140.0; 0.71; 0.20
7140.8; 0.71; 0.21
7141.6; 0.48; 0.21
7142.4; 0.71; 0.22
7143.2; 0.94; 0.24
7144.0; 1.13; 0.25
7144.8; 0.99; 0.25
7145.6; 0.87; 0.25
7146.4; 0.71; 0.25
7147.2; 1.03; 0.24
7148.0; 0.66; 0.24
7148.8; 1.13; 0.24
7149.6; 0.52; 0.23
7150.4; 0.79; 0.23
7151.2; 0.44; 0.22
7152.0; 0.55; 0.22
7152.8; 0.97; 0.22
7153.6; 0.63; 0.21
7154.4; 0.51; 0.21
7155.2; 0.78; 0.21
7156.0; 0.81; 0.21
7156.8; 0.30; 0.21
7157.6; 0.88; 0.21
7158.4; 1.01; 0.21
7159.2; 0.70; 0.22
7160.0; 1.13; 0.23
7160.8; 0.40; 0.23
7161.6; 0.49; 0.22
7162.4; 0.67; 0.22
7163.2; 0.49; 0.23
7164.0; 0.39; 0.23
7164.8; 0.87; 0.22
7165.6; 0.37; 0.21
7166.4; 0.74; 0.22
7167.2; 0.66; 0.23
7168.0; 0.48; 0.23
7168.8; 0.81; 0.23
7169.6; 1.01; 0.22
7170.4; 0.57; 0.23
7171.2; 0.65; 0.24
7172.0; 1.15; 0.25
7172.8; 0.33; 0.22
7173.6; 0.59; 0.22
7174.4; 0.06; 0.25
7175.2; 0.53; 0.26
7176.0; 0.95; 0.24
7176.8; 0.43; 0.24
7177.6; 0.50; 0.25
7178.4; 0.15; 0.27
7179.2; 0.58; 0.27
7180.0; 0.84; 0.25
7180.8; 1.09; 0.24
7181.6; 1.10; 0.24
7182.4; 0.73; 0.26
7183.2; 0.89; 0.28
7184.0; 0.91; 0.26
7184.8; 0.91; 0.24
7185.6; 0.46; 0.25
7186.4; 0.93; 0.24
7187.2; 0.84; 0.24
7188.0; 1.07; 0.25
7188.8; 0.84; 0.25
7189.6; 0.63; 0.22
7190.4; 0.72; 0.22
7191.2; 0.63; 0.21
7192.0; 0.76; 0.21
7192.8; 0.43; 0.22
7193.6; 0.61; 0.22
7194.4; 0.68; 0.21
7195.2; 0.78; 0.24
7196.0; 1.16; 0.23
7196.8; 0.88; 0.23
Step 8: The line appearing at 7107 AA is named H-alpha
